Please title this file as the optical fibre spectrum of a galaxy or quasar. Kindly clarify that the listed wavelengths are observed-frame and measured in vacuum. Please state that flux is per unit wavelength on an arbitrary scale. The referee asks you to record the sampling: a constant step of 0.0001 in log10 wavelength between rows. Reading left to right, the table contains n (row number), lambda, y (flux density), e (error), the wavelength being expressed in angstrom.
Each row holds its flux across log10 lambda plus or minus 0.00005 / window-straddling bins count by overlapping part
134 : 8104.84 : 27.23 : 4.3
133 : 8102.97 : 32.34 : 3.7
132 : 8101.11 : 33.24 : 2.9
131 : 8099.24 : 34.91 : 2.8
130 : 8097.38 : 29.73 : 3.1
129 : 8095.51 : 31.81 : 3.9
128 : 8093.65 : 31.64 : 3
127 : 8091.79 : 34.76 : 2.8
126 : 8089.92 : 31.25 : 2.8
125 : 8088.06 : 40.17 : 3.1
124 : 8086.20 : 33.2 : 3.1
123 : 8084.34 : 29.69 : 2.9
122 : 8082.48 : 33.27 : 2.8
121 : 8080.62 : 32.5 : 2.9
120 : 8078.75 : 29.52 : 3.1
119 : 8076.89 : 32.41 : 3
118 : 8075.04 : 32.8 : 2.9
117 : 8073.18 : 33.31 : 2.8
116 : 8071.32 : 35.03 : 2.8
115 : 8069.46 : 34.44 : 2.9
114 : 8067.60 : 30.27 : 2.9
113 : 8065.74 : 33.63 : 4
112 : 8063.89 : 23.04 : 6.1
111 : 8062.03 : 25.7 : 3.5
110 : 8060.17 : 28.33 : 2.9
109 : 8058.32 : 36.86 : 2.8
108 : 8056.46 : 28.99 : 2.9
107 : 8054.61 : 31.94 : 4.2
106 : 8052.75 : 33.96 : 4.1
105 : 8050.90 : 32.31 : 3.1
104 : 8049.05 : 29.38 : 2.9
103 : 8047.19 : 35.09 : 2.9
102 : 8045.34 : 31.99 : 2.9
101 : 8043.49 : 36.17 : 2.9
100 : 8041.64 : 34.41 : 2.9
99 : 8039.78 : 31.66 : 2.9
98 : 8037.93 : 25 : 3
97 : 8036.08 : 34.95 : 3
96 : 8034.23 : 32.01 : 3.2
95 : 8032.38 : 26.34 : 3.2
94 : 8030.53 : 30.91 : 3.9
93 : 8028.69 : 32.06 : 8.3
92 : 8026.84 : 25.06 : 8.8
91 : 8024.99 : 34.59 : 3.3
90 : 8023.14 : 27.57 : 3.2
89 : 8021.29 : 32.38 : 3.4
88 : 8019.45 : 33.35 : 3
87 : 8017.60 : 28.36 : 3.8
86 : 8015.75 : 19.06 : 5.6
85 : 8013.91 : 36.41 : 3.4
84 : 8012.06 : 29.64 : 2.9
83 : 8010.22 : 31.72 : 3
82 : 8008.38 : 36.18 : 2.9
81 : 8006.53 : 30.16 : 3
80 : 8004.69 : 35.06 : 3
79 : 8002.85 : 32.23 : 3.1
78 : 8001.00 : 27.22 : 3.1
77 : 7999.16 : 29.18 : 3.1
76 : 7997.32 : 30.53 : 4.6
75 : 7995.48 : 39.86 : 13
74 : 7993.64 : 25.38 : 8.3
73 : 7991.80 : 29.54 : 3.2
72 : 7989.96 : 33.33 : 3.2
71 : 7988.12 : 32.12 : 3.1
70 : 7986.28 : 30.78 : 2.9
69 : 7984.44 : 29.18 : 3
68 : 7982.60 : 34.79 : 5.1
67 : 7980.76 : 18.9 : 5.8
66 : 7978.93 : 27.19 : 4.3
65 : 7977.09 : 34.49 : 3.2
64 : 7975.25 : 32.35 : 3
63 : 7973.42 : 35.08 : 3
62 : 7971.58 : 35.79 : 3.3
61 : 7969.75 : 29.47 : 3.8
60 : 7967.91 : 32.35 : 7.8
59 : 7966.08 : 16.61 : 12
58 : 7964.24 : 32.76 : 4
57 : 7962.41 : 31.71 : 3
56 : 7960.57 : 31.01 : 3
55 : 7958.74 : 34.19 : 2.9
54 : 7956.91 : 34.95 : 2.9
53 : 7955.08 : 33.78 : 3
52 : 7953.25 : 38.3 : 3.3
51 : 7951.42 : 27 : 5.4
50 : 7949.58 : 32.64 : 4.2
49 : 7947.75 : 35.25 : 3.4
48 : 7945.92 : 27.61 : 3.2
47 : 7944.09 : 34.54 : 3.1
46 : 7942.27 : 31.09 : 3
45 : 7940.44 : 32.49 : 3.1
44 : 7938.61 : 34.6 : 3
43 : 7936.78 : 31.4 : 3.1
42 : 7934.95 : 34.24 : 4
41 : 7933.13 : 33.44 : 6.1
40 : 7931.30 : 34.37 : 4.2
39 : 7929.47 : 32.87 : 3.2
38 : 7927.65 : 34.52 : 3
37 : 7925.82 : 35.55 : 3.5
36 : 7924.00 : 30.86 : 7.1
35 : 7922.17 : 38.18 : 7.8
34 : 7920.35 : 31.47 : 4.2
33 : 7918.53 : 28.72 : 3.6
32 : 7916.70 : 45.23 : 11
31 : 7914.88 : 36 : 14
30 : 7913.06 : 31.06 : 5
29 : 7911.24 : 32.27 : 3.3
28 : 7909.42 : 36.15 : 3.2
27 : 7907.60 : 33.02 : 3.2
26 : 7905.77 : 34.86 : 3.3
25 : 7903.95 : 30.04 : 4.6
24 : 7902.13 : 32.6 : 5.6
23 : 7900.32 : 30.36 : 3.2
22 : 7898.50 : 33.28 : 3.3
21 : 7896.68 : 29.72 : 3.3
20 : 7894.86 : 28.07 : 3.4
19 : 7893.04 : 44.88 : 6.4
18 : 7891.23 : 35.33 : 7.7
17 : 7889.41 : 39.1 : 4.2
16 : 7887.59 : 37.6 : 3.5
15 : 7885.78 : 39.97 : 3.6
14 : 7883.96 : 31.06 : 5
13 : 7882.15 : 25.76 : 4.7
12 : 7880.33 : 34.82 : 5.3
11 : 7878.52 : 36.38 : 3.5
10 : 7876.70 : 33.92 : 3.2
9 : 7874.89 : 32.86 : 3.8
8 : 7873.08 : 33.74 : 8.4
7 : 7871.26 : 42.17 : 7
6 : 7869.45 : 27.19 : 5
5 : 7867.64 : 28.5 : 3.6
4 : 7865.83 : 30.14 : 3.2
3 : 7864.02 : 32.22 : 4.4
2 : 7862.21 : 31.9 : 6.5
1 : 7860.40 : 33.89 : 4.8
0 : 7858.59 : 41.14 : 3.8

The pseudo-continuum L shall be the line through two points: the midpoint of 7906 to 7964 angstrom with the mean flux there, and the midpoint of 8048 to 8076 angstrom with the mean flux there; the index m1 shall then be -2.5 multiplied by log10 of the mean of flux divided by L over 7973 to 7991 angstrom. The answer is 0.07 mag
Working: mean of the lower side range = 33.5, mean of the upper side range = 31.4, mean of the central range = 30.7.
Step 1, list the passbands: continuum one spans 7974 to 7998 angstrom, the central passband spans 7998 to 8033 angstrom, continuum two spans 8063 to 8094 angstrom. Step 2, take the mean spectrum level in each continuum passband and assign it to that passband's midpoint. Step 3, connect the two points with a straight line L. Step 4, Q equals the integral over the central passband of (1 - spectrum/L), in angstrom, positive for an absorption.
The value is 0.9 angstrom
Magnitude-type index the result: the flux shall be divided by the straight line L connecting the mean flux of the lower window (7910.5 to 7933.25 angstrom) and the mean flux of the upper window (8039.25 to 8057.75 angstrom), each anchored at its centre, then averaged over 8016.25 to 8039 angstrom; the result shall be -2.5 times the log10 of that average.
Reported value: 0.10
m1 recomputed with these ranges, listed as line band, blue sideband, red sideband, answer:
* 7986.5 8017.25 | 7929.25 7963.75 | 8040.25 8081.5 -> 0.05 mag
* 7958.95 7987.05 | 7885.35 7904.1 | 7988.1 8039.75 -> 0.06 mag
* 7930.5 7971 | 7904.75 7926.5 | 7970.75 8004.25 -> 0.03 mag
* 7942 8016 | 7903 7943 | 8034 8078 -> 0.05 mag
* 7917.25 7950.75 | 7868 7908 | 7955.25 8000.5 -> -0.02 mag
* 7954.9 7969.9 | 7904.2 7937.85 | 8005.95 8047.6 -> 0.08 mag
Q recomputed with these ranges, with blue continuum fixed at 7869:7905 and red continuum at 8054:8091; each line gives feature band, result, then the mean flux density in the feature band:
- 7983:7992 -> 0.4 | 31.3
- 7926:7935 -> -0.1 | 34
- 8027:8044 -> 0.6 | 31.1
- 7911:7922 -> -0.3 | 34.5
